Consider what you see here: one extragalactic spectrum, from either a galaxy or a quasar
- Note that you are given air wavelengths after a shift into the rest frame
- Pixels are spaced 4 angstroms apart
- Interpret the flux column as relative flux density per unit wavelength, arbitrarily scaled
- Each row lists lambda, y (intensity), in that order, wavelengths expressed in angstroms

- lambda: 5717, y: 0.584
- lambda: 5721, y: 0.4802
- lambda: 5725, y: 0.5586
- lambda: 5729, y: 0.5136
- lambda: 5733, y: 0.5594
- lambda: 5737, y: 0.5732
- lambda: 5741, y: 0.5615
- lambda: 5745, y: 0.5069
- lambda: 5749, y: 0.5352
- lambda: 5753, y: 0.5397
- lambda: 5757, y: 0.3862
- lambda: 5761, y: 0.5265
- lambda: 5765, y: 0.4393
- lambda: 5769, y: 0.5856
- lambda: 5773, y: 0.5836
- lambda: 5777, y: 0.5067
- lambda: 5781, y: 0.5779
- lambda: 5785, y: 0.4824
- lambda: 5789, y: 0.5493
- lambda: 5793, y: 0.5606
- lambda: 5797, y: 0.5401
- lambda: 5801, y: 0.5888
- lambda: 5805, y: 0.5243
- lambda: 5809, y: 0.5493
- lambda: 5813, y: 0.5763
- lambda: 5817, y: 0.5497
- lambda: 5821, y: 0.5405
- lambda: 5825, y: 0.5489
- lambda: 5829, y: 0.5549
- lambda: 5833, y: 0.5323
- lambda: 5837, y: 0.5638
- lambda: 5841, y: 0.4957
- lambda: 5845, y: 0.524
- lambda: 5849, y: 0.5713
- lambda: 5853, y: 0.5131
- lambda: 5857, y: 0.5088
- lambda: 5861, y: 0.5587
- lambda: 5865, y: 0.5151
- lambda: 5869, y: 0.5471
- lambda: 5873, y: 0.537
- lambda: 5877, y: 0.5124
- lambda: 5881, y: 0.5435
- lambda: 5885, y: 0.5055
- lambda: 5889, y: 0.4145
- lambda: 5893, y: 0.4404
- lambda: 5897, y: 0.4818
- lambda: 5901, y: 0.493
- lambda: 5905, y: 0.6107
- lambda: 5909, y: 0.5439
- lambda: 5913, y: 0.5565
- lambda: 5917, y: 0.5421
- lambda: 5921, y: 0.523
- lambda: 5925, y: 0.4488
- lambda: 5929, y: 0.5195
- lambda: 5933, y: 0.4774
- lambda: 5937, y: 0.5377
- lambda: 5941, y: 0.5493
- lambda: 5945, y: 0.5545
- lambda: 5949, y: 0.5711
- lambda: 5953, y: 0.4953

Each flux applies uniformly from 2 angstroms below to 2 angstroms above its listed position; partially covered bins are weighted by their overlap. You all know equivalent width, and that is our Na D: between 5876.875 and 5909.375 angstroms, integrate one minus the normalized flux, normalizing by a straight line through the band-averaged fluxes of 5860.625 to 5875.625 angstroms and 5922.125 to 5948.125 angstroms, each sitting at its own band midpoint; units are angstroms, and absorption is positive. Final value 1.6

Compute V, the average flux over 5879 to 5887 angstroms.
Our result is 0.524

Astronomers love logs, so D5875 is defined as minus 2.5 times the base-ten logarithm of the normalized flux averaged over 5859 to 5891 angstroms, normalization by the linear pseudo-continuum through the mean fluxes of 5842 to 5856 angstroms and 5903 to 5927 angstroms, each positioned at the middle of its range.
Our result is 0.04 mag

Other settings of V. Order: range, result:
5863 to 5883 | 0.531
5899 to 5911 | 0.549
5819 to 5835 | 0.544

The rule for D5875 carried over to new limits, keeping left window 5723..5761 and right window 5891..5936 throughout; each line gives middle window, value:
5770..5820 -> -0.06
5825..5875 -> -0.04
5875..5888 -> 0.01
